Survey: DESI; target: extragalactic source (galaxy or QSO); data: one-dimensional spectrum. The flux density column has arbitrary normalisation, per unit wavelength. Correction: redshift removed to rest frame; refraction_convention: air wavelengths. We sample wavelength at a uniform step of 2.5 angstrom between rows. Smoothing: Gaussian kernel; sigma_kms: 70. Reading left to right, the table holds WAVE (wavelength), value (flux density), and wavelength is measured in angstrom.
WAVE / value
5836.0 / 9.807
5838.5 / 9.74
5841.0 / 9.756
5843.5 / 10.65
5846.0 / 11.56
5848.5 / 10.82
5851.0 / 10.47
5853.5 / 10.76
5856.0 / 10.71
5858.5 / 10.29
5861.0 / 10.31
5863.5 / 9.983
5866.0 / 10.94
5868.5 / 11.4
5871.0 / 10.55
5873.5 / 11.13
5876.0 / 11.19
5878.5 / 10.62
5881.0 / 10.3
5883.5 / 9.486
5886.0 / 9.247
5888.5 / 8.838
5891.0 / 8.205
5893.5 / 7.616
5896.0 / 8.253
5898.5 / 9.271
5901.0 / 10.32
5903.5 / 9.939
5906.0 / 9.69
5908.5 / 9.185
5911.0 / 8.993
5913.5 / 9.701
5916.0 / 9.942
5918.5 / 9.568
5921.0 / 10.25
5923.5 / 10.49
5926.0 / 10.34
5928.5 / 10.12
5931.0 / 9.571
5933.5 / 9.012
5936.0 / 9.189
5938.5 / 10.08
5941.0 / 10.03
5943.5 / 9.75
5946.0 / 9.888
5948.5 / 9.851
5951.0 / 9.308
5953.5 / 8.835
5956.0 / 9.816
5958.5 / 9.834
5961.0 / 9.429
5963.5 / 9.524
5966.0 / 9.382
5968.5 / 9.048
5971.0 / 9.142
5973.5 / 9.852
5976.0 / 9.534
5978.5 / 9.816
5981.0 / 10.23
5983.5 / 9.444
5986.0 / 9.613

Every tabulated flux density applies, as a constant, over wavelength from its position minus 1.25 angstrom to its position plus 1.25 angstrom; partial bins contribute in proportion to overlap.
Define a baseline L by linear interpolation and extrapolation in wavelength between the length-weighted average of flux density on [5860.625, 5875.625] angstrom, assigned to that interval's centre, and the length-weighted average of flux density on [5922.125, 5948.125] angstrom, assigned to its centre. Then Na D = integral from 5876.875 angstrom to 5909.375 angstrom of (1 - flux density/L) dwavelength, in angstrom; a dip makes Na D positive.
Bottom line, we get 3.42 angstrom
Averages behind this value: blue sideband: 10.8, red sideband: 9.85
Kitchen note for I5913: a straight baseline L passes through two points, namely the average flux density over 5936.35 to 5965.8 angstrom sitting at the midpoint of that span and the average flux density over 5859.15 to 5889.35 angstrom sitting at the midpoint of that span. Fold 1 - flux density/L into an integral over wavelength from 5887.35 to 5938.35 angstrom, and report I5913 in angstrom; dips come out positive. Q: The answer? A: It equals 2.8 angstrom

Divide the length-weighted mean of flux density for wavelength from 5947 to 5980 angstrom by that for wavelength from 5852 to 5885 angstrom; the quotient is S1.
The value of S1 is 0.9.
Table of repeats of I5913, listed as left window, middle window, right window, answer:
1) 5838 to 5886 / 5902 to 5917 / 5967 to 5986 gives 0.83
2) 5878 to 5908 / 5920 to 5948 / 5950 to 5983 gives -1.39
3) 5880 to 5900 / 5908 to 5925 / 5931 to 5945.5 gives -0.85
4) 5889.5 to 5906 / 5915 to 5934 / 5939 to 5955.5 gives -1.23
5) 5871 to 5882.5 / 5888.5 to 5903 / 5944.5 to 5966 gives 2.29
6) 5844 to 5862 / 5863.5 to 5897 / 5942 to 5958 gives 1.80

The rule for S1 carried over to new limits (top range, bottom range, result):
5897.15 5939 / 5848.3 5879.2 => 0.91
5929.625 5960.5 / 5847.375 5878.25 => 0.90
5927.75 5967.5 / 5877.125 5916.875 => 1.03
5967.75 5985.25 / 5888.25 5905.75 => 1.07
